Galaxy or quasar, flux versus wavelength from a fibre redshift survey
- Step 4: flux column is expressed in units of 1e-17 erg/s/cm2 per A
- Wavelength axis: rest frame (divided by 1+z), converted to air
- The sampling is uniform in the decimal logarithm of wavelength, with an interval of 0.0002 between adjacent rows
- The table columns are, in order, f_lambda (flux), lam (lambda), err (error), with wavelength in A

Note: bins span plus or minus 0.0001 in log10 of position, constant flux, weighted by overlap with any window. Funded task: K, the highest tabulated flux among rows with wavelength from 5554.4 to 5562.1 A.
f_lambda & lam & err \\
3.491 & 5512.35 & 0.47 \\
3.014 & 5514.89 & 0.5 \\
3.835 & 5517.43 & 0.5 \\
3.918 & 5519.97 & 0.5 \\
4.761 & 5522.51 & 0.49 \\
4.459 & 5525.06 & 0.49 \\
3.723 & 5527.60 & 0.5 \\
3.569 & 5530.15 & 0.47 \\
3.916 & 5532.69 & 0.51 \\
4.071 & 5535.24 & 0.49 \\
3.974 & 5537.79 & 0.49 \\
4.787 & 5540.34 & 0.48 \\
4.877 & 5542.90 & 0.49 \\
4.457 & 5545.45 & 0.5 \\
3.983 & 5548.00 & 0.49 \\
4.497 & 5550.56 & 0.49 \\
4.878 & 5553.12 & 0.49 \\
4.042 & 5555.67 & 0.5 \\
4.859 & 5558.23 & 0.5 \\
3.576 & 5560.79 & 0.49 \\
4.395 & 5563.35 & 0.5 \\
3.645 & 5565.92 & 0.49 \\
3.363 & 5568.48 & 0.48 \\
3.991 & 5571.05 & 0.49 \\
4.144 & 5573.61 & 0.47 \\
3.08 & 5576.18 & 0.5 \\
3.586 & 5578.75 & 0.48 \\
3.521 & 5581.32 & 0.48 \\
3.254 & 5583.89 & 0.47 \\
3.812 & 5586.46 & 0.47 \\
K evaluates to 4.859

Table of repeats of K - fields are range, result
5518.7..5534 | 4.761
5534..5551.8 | 4.877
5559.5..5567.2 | 4.395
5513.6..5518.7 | 3.835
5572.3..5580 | 4.144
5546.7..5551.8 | 4.497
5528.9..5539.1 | 4.071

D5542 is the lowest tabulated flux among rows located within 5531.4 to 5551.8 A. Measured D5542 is 3.916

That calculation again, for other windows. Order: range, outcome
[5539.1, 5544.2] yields 4.787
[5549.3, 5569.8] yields 3.363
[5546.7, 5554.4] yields 3.983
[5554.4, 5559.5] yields 4.042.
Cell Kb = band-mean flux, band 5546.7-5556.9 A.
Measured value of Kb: 4.35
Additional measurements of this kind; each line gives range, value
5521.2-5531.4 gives 4.13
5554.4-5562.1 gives 4.16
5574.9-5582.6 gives 3.4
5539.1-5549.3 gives 4.52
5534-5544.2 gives 4.43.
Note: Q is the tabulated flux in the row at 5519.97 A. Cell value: 3.918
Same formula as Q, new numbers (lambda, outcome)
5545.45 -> 4.457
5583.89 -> 3.254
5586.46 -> 3.812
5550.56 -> 4.497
